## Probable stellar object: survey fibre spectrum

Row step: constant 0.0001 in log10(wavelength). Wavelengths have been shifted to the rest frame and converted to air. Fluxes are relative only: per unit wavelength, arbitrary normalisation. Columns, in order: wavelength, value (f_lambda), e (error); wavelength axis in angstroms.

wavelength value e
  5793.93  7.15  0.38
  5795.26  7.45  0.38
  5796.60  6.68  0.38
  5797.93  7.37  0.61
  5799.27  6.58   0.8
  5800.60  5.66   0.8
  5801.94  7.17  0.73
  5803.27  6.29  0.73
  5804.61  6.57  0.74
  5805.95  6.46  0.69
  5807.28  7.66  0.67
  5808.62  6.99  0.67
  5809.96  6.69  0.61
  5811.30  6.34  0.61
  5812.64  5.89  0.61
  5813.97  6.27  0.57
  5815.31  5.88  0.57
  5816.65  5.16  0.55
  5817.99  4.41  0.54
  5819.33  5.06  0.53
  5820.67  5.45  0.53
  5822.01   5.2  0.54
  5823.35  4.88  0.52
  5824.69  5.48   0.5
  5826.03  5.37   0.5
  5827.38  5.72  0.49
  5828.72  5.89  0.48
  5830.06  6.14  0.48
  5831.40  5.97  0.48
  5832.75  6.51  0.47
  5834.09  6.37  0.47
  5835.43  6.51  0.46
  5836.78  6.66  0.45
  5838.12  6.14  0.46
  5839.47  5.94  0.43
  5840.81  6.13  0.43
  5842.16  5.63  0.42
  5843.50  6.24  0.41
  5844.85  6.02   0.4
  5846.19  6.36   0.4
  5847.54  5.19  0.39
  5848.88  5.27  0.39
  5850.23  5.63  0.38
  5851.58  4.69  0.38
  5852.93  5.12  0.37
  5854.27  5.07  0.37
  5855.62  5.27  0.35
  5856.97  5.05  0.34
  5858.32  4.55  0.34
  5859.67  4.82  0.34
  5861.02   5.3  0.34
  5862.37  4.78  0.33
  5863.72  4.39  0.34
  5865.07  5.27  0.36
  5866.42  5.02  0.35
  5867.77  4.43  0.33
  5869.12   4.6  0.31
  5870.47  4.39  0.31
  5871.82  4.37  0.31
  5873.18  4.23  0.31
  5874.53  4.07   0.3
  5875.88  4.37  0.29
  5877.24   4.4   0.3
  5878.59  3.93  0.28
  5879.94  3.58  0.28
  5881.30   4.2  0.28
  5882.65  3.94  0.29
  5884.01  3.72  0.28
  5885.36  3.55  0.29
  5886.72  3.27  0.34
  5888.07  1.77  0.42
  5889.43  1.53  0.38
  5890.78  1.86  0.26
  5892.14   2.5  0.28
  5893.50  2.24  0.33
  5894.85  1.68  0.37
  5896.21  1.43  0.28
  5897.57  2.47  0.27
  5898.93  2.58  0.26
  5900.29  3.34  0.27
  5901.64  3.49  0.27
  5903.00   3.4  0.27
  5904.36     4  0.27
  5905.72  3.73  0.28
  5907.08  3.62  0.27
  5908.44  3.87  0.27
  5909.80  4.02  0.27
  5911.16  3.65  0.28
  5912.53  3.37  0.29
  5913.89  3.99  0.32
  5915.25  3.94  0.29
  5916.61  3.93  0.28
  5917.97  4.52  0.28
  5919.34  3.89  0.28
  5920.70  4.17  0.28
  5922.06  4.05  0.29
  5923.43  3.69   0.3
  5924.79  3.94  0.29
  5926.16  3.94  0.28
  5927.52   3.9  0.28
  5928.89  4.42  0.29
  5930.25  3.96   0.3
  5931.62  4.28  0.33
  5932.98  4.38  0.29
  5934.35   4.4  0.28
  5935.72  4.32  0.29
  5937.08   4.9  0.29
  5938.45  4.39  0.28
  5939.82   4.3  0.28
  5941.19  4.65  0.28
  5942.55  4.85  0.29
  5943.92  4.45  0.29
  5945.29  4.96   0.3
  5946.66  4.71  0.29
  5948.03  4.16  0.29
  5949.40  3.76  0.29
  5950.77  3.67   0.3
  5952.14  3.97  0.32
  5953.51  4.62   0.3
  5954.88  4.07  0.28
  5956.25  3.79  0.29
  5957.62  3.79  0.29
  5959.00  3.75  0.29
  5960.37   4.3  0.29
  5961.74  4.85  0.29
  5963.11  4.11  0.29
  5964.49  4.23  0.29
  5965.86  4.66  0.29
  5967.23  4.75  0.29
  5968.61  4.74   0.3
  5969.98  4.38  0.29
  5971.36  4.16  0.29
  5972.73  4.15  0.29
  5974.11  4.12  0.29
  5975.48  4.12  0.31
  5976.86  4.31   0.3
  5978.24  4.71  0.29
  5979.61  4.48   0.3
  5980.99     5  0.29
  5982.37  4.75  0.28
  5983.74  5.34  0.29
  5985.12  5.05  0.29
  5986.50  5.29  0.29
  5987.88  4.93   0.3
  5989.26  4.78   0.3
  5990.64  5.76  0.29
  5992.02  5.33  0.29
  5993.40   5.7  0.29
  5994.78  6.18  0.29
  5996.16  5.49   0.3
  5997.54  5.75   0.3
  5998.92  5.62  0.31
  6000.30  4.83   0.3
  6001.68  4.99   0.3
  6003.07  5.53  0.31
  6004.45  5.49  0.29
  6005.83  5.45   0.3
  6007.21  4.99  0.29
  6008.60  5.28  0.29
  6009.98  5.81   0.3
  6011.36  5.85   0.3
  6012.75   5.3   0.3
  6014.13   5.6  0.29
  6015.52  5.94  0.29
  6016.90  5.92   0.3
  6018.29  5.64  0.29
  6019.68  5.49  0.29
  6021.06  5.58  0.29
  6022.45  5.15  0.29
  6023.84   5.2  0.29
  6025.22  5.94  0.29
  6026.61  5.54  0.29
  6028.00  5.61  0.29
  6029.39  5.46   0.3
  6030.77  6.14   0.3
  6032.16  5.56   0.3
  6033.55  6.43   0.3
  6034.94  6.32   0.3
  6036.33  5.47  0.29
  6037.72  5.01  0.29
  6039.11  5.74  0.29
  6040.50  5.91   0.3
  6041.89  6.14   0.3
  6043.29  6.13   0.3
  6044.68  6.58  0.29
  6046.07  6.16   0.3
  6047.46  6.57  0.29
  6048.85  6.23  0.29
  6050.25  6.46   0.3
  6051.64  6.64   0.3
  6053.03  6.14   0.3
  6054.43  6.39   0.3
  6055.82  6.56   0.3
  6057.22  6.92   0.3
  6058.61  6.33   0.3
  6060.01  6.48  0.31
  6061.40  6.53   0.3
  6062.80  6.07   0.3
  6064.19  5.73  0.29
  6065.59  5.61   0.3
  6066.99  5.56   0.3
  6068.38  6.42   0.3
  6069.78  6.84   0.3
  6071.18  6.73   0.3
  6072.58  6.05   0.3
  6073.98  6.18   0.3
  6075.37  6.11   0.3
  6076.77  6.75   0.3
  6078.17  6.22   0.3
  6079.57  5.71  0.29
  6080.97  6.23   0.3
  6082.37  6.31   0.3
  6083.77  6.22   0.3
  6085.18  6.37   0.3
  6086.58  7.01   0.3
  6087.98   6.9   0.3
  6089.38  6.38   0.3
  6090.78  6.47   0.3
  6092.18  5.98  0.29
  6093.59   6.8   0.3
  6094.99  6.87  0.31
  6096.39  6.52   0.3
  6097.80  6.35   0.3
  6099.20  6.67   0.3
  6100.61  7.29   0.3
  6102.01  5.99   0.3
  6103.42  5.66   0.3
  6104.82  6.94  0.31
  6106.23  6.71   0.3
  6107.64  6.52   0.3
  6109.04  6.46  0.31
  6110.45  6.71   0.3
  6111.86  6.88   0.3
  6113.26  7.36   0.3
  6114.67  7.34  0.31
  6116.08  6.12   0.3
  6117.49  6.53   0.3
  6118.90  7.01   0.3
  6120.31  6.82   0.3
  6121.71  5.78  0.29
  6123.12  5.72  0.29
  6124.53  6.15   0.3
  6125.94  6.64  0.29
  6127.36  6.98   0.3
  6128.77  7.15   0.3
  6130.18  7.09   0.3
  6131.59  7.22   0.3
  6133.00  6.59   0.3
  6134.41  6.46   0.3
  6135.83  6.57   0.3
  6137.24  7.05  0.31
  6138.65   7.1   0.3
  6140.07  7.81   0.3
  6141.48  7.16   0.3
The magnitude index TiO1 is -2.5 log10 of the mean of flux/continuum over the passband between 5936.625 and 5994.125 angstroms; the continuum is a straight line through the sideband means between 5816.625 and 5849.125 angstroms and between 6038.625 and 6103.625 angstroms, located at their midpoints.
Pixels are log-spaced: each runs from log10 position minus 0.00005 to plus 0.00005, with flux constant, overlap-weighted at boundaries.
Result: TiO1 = 0.32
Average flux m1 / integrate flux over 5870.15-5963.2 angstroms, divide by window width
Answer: 3.8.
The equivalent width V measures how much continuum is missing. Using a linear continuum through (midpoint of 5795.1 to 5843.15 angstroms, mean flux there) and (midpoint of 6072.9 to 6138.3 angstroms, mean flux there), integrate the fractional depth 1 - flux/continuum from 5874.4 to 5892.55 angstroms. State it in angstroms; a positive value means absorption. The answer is 8.44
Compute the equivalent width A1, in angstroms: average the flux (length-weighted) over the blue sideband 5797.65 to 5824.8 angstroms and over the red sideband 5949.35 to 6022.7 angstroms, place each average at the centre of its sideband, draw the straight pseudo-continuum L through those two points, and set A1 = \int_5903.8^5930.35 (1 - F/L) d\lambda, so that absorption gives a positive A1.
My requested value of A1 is 7.1 angstroms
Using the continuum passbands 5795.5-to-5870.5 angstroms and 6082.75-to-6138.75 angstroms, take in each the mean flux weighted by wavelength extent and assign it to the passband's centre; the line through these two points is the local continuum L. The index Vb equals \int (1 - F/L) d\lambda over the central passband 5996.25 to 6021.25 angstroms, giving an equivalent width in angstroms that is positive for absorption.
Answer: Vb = 3.2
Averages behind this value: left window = 5.74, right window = 6.63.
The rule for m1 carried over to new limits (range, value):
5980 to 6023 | 5.41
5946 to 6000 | 4.65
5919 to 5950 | 4.29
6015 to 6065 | 6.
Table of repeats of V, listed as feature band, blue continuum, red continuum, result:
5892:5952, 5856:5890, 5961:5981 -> 6.6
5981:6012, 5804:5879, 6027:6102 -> 3.4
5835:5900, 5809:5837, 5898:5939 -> 8.5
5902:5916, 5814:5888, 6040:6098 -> 4.3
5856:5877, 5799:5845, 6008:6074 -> 4.8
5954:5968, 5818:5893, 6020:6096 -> 3.3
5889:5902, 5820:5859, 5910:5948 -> 6.7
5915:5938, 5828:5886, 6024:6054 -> 5.4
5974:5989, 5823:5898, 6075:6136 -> 2.2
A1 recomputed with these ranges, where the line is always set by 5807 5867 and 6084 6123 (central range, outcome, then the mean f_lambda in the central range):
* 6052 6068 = 0.5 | 6.23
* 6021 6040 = 2.0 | 5.66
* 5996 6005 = 1.2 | 5.38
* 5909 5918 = 3.1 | 3.87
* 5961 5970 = 2.3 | 4.54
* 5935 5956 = 5.8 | 4.37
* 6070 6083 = 0.4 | 6.28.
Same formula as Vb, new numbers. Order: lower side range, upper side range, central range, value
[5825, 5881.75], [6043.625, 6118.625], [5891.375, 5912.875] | 9.46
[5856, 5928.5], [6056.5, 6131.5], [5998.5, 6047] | -1.19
